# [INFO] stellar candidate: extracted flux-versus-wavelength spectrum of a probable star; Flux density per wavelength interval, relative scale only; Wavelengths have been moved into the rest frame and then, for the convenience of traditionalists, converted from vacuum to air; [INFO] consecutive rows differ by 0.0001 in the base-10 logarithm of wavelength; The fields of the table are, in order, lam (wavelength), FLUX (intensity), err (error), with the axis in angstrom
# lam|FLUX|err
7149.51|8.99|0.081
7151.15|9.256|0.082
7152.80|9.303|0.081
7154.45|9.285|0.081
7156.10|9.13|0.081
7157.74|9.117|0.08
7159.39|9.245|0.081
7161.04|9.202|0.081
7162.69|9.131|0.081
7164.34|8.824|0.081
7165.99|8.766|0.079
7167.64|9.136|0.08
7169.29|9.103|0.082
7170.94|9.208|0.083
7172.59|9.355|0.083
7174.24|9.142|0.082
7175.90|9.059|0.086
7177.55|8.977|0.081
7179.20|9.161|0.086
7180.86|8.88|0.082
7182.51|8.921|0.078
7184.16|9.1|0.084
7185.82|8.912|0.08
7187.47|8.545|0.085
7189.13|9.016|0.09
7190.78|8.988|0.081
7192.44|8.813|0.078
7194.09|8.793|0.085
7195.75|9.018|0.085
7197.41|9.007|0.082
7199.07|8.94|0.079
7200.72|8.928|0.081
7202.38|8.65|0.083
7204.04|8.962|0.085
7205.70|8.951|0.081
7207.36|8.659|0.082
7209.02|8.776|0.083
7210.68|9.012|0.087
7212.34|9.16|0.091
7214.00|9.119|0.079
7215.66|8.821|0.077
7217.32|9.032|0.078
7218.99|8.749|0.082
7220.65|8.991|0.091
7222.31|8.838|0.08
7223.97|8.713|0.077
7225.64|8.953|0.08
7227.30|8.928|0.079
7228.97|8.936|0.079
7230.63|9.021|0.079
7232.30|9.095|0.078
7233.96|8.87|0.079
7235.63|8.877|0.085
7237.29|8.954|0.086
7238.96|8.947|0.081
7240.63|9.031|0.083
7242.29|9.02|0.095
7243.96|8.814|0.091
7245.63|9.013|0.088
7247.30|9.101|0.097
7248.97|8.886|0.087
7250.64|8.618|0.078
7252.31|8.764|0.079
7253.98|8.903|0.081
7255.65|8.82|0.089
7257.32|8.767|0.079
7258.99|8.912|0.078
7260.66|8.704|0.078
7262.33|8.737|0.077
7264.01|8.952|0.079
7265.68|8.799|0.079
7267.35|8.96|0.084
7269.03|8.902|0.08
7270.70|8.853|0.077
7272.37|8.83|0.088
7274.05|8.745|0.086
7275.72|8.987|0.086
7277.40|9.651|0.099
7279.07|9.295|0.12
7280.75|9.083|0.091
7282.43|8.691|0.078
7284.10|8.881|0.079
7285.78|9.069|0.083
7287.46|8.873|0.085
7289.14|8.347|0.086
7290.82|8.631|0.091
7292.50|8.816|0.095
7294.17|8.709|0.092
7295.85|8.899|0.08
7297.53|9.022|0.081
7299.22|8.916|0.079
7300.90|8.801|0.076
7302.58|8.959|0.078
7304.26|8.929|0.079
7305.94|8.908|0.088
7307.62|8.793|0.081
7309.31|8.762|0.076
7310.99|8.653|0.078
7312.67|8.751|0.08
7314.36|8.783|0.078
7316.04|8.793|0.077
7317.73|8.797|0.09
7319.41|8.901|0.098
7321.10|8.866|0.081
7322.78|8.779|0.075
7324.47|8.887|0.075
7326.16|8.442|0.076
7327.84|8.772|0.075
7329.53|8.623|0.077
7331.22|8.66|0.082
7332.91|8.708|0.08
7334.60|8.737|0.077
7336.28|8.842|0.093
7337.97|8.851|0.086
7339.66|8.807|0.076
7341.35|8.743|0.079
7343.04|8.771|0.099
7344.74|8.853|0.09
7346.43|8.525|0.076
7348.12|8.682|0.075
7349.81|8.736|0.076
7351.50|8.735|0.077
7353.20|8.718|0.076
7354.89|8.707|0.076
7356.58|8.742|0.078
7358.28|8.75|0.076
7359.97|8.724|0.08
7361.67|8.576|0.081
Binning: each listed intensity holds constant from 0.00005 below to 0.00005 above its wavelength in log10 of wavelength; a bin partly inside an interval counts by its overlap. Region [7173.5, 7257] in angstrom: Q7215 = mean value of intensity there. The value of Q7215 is 8.92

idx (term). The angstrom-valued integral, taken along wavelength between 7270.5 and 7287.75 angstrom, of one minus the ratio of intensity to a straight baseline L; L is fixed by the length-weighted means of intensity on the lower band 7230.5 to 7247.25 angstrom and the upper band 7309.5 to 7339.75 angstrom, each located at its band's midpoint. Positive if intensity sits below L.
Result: -0.26 angstrom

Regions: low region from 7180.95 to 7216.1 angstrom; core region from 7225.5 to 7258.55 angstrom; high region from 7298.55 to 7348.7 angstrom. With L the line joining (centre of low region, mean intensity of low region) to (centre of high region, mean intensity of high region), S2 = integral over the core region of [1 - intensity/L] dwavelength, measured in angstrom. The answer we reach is -0.19 angstrom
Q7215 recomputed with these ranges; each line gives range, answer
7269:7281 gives 9.06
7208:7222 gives 8.95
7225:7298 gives 8.9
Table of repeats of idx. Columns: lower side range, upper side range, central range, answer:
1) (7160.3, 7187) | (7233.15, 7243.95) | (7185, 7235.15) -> 0.5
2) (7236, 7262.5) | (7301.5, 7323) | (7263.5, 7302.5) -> -0.2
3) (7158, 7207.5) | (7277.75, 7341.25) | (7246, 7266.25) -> 0.1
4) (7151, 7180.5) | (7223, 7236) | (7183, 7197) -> 0.2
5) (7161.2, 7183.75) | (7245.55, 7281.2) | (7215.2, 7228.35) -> 0.1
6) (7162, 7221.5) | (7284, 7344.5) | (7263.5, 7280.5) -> -0.3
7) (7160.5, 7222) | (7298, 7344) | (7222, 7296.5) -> -0.2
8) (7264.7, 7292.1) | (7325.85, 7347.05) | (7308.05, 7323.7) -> 0.0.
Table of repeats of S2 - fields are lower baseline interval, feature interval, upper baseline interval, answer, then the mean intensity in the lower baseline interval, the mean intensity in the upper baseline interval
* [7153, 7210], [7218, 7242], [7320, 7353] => -0.03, 8.99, 8.74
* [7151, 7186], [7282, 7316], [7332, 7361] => 0.10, 9.1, 8.74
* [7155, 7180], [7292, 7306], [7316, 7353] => -0.10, 9.11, 8.75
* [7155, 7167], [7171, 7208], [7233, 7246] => 0.29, 9.07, 8.94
